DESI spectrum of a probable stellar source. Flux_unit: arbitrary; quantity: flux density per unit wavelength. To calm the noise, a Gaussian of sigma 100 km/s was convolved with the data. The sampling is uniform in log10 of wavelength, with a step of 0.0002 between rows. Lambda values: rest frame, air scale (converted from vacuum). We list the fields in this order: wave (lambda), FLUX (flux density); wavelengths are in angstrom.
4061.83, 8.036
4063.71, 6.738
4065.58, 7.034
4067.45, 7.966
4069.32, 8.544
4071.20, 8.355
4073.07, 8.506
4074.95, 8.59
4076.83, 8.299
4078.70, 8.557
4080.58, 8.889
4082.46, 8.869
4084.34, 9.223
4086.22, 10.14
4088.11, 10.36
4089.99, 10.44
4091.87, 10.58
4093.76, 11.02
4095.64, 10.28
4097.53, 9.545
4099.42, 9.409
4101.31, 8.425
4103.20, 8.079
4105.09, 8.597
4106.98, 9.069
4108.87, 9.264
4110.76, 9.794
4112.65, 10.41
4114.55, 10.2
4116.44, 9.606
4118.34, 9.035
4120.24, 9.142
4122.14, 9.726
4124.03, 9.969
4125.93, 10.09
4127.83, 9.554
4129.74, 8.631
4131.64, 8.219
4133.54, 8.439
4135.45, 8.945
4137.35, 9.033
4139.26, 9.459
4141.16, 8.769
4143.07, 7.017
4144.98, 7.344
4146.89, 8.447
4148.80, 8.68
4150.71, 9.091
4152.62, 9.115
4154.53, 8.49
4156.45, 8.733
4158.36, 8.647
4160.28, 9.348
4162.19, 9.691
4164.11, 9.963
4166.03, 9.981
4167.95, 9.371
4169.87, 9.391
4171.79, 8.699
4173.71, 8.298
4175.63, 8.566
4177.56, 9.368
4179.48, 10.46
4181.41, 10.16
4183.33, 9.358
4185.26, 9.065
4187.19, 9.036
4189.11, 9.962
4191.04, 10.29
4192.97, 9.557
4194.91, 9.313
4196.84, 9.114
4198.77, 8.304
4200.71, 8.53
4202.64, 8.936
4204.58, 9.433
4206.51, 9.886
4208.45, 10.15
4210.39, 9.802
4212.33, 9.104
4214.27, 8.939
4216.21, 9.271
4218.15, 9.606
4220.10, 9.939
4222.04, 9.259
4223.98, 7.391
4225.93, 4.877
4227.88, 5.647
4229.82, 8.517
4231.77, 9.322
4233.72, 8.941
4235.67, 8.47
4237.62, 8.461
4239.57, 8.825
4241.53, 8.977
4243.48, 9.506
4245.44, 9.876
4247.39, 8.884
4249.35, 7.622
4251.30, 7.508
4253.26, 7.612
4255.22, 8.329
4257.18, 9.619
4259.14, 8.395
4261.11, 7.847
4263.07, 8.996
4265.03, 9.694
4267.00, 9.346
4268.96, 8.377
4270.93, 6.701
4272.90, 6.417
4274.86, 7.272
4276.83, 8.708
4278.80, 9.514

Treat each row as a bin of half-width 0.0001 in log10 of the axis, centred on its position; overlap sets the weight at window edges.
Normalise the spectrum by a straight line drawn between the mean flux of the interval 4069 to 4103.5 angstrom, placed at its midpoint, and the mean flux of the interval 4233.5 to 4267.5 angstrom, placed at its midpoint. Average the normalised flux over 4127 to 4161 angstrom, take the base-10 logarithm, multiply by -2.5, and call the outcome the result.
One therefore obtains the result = 0.05 mag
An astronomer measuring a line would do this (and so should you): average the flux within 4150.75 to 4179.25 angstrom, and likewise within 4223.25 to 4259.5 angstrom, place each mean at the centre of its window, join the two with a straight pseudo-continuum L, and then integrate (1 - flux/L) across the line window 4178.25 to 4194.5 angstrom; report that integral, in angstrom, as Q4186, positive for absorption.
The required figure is -1.5 angstrom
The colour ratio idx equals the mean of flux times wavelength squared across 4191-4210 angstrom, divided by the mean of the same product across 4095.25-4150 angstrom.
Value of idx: 1.07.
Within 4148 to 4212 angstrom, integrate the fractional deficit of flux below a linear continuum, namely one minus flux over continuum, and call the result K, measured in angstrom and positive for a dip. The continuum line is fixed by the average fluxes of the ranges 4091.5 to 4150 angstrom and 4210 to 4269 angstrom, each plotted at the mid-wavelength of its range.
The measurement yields -3.0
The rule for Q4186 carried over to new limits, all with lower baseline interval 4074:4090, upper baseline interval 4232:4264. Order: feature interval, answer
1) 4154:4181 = -1.0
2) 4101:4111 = 0.3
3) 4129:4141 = 0.3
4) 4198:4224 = -1.5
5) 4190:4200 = -0.6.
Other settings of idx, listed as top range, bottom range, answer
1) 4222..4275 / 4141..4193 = 0.94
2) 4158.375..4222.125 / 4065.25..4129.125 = 1.06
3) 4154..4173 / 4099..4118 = 1.02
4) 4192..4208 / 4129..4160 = 1.10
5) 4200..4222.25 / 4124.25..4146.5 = 1.12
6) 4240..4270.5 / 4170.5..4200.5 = 0.97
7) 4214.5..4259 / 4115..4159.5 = 1.00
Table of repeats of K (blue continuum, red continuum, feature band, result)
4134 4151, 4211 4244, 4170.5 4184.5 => -1.24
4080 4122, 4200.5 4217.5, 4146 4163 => 1.02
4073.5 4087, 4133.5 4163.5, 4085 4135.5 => -3.97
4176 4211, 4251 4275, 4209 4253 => 1.05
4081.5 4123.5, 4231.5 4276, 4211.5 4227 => 0.36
